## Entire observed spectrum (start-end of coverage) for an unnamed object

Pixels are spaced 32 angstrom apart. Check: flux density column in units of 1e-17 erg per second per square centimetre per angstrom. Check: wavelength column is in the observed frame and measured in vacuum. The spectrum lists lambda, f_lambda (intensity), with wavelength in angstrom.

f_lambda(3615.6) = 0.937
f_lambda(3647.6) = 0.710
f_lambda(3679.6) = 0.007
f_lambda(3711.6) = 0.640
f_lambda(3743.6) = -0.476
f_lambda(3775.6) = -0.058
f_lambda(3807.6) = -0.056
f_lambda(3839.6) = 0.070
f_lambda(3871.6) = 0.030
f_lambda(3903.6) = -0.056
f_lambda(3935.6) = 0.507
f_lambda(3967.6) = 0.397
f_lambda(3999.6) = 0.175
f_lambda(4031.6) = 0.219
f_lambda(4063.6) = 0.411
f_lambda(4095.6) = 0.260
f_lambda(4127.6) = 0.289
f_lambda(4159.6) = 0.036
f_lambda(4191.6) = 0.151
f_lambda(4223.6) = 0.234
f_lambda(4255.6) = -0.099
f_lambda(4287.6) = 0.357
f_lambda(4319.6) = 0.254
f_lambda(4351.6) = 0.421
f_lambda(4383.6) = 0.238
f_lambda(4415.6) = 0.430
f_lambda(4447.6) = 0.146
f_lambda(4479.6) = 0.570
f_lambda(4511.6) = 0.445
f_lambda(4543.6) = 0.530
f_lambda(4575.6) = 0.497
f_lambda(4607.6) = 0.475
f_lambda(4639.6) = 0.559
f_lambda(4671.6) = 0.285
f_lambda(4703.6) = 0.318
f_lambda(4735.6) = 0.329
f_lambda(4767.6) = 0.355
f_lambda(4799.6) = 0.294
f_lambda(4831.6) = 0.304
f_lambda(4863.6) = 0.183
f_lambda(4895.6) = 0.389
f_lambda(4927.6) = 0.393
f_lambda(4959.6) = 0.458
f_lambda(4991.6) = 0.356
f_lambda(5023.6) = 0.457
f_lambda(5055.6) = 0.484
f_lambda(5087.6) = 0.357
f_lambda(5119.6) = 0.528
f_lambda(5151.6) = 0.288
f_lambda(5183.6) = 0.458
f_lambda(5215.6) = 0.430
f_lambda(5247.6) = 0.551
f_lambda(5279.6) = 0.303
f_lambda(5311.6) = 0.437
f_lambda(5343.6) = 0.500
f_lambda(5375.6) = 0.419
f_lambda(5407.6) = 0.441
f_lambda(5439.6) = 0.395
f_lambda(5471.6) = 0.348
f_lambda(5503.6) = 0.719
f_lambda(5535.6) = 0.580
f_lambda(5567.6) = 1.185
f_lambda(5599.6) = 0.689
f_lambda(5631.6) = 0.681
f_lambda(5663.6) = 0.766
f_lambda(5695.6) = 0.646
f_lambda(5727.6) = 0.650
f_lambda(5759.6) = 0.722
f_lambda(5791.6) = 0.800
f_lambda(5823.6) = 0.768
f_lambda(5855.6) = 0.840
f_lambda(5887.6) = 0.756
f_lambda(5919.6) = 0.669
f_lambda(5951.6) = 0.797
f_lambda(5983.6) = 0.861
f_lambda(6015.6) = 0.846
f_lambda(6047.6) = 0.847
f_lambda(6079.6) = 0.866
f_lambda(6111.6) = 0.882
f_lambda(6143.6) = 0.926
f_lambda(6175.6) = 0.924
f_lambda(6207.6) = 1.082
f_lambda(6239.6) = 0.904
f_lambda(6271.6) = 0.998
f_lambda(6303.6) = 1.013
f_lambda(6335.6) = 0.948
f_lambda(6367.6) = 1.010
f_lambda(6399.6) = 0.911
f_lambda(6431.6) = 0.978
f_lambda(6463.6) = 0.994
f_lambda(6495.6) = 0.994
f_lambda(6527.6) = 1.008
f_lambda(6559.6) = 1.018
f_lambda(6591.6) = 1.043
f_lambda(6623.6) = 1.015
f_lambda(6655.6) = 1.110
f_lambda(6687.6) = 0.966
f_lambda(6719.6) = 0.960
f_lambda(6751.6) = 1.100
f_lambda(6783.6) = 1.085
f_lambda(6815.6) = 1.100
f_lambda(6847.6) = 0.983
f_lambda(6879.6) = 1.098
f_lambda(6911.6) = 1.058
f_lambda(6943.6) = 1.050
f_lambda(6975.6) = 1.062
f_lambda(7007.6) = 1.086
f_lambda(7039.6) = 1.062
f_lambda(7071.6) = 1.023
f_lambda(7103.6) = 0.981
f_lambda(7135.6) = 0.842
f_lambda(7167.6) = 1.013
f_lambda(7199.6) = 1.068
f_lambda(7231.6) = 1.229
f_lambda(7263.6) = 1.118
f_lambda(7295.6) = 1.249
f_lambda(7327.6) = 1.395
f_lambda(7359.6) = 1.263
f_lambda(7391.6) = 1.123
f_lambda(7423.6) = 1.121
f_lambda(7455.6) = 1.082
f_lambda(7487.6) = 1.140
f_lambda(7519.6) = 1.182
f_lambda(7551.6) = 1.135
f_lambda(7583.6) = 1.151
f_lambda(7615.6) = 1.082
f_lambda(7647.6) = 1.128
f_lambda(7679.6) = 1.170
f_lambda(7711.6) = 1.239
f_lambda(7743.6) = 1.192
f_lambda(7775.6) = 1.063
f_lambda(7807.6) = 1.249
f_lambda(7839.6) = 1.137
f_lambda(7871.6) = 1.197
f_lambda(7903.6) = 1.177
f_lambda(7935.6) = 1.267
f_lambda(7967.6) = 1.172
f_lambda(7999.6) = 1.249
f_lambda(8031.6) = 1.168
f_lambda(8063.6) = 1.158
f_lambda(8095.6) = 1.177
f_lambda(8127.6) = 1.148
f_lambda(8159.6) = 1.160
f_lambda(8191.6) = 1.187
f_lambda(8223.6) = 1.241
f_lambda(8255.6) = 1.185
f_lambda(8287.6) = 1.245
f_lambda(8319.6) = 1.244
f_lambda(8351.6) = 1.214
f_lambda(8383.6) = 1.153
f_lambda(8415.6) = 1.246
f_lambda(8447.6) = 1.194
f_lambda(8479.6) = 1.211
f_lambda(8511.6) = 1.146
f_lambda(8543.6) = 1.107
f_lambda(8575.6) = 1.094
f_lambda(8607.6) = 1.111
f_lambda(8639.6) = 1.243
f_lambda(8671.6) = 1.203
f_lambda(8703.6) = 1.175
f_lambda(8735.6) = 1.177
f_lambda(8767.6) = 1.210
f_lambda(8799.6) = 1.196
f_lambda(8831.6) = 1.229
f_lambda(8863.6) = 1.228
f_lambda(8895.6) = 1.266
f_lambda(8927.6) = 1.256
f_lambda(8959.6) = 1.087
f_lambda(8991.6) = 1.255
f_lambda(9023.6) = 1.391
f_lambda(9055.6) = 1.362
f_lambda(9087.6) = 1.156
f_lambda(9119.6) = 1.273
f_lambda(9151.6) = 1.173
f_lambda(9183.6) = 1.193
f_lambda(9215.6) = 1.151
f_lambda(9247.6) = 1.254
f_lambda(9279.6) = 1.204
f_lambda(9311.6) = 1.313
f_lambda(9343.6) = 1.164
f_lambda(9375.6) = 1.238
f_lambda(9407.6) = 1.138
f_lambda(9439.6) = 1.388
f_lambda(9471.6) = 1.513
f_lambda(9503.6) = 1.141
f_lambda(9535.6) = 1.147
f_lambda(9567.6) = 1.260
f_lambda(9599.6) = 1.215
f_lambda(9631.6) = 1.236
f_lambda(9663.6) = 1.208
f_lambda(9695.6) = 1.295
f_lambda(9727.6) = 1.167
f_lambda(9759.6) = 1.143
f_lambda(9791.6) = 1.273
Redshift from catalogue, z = 0.376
